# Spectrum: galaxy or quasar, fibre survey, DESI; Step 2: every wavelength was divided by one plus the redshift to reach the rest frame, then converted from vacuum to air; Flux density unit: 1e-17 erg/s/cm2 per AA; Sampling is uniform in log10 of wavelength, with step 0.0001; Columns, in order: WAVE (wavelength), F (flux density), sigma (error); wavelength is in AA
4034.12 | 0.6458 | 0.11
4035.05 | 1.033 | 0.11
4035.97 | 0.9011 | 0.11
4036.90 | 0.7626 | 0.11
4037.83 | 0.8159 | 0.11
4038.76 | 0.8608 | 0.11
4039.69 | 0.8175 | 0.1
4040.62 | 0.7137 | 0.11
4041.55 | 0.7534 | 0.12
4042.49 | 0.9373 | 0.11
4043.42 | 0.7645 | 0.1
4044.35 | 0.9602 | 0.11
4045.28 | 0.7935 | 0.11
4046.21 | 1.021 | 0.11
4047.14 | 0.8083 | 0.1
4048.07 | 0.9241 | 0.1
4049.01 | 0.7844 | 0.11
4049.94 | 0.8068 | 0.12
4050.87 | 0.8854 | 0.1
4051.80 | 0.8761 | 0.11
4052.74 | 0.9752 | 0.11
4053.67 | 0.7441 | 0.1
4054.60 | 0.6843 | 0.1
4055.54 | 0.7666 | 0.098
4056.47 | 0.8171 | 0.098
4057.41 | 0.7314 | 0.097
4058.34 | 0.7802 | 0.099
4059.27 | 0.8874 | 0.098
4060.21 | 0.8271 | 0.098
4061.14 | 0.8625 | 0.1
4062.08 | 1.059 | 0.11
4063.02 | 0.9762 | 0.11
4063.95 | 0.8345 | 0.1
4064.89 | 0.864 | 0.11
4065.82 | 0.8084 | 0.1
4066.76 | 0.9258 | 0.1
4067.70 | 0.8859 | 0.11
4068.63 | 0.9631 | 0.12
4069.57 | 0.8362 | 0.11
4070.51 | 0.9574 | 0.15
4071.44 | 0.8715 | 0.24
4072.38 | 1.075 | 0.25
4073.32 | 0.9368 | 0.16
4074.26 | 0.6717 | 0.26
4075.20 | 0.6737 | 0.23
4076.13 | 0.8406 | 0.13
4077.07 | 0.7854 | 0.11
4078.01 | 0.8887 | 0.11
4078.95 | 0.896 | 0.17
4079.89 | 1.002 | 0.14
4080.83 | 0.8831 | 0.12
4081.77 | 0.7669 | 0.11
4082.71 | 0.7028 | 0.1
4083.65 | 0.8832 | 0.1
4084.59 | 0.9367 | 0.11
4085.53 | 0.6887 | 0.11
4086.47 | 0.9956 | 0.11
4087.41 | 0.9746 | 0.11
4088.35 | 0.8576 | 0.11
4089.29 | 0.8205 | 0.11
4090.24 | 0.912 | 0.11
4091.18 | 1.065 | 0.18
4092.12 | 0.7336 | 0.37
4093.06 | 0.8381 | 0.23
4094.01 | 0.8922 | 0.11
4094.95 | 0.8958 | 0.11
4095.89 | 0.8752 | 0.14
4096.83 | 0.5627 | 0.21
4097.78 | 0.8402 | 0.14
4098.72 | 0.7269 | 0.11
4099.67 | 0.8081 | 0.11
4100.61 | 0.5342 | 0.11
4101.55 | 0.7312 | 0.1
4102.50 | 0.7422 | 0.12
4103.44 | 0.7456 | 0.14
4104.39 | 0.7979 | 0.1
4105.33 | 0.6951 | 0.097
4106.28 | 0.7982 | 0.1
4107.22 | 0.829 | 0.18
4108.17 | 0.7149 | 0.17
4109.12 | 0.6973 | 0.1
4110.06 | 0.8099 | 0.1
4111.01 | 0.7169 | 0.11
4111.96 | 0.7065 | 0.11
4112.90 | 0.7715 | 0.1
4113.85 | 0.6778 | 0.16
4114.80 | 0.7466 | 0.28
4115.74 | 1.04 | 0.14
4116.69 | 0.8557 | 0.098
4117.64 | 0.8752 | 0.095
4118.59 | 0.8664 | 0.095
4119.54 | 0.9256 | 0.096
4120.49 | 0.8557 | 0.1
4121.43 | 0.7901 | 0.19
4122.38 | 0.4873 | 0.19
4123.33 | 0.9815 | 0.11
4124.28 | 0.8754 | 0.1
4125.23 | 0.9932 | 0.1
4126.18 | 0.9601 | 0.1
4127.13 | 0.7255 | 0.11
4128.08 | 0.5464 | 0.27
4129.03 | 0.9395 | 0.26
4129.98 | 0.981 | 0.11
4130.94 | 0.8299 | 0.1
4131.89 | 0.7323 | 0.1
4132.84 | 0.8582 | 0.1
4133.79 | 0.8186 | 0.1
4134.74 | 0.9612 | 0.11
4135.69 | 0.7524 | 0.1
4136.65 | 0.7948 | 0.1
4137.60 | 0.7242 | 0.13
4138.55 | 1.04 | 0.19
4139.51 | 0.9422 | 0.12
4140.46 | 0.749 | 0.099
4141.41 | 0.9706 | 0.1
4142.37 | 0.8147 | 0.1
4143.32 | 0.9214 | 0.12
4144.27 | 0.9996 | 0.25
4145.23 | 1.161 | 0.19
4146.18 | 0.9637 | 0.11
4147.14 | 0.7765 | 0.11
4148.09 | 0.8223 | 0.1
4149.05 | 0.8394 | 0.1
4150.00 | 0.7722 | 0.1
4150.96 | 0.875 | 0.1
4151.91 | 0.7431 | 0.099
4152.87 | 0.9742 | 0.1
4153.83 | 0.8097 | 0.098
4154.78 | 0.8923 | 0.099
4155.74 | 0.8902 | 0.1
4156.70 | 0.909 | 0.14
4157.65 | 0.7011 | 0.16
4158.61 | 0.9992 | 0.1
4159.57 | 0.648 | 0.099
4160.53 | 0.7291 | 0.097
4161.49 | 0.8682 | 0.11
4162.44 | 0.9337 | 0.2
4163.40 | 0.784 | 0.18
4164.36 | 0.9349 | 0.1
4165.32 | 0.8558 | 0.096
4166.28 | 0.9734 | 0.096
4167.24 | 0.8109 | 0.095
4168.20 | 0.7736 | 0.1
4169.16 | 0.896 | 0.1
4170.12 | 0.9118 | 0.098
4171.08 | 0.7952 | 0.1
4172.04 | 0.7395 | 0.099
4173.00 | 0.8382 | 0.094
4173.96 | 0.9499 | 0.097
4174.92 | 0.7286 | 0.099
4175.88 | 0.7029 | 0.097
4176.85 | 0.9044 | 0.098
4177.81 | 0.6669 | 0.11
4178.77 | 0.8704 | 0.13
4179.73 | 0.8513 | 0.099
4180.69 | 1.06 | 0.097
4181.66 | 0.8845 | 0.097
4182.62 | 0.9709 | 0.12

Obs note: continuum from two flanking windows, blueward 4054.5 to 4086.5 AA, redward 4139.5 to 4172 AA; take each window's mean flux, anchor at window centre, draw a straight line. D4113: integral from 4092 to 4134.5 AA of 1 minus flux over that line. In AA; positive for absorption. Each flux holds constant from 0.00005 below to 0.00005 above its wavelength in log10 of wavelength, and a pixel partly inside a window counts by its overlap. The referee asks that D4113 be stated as 3.07 AA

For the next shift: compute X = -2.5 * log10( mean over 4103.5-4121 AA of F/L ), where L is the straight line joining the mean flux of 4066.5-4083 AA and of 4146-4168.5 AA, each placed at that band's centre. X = 0.076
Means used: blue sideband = 0.866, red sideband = 0.844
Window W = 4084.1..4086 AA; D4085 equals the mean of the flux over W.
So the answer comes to 0.814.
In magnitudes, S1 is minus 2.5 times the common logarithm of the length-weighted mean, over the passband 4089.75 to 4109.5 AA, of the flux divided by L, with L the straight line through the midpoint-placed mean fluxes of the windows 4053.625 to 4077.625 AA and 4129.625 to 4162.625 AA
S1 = 0.10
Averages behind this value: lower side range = 0.851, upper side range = 0.862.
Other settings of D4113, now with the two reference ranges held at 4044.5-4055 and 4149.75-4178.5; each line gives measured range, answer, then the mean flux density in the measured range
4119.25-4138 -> 0.30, 0.826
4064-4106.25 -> 0.51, 0.836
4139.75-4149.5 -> -0.77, 0.903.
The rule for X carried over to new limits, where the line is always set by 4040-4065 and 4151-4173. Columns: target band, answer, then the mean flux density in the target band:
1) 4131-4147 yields -0.049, 0.884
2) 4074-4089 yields 0.003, 0.843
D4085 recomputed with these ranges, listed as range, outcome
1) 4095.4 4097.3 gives 0.723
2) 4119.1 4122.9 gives 0.767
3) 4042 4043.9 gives 0.848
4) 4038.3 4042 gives 0.787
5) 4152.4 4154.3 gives 0.89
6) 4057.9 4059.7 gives 0.836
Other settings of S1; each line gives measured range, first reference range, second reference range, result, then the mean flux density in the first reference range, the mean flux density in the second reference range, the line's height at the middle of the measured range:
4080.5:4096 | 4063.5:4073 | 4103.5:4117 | -0.03 mag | 0.903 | 0.774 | 0.841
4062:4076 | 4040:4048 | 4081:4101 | -0.06 mag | 0.847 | 0.826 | 0.836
